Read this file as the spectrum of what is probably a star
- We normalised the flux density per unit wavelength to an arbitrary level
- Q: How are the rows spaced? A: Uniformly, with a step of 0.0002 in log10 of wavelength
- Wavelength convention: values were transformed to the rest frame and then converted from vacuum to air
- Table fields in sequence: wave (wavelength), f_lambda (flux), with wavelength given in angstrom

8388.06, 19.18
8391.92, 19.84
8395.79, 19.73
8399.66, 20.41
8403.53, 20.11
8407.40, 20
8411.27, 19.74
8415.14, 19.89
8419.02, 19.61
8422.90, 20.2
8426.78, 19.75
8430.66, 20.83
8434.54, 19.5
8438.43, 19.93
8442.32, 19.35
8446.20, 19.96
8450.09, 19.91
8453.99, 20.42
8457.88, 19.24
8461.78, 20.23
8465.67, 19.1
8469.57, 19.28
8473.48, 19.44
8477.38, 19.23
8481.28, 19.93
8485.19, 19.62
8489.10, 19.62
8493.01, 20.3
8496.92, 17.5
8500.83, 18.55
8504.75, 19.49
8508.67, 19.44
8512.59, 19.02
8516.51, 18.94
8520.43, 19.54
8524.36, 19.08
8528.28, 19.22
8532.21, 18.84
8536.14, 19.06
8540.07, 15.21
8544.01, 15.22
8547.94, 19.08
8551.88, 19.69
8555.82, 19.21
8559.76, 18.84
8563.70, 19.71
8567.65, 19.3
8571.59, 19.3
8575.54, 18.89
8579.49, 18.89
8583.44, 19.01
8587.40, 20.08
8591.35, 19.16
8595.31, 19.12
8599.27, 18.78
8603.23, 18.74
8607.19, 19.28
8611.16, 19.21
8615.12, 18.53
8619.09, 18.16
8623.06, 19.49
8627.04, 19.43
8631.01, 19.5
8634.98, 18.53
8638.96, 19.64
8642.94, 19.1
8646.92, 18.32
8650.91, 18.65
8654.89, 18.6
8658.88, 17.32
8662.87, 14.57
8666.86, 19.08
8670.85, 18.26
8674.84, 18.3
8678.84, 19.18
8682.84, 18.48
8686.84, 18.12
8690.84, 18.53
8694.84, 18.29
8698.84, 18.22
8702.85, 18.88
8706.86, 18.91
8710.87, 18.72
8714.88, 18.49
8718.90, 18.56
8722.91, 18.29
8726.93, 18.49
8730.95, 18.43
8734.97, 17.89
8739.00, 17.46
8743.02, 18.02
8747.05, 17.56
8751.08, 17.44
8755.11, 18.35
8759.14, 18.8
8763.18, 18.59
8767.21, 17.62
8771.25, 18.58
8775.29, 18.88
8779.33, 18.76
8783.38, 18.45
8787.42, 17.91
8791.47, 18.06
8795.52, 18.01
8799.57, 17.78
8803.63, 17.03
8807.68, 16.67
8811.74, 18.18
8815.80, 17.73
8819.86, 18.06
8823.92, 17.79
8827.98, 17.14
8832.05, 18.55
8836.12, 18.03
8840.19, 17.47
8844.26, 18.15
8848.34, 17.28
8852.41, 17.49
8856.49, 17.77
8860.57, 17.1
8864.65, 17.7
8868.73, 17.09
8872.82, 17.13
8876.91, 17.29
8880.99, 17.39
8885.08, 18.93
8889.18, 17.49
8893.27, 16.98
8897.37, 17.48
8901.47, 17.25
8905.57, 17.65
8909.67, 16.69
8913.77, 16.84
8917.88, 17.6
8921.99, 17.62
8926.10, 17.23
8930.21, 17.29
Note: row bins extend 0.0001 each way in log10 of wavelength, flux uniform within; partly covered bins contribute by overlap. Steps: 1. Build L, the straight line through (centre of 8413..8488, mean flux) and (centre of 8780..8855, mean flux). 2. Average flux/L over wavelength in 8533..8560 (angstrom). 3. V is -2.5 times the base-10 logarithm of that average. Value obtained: 0.07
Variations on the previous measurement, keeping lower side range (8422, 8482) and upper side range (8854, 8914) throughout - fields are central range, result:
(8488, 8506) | 0.03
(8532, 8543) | 0.12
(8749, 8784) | -0.02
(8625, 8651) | -0.02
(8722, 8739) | 0.00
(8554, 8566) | 0.00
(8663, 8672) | 0.04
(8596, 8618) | 0.00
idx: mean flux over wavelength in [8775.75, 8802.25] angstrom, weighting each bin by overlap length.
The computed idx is 18.2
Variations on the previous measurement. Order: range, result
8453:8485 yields 19.6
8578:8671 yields 18.7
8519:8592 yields 18.8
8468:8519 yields 19.3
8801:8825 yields 17.6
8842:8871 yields 17.5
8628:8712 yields 18.4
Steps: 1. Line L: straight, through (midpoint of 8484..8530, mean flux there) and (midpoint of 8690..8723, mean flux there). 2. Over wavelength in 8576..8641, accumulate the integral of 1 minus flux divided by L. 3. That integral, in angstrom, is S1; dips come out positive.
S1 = -0.77 angstrom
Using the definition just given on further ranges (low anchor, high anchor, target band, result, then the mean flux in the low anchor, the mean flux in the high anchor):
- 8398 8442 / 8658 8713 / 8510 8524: 0.1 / 20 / 18.2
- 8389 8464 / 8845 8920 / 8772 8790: -0.5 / 19.9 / 17.4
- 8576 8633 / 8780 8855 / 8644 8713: 1.3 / 19.1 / 17.8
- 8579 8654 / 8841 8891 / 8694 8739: 0.0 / 19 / 17.6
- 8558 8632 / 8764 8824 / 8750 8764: -0.1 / 19.1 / 18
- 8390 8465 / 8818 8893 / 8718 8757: 0.5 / 19.9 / 17.6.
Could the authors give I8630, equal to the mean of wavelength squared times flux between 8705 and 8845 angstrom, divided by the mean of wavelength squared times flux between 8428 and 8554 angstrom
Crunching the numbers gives 1.01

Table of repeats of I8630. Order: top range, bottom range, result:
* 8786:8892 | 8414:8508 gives 0.98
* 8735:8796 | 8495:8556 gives 1.04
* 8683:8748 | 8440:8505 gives 1.00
